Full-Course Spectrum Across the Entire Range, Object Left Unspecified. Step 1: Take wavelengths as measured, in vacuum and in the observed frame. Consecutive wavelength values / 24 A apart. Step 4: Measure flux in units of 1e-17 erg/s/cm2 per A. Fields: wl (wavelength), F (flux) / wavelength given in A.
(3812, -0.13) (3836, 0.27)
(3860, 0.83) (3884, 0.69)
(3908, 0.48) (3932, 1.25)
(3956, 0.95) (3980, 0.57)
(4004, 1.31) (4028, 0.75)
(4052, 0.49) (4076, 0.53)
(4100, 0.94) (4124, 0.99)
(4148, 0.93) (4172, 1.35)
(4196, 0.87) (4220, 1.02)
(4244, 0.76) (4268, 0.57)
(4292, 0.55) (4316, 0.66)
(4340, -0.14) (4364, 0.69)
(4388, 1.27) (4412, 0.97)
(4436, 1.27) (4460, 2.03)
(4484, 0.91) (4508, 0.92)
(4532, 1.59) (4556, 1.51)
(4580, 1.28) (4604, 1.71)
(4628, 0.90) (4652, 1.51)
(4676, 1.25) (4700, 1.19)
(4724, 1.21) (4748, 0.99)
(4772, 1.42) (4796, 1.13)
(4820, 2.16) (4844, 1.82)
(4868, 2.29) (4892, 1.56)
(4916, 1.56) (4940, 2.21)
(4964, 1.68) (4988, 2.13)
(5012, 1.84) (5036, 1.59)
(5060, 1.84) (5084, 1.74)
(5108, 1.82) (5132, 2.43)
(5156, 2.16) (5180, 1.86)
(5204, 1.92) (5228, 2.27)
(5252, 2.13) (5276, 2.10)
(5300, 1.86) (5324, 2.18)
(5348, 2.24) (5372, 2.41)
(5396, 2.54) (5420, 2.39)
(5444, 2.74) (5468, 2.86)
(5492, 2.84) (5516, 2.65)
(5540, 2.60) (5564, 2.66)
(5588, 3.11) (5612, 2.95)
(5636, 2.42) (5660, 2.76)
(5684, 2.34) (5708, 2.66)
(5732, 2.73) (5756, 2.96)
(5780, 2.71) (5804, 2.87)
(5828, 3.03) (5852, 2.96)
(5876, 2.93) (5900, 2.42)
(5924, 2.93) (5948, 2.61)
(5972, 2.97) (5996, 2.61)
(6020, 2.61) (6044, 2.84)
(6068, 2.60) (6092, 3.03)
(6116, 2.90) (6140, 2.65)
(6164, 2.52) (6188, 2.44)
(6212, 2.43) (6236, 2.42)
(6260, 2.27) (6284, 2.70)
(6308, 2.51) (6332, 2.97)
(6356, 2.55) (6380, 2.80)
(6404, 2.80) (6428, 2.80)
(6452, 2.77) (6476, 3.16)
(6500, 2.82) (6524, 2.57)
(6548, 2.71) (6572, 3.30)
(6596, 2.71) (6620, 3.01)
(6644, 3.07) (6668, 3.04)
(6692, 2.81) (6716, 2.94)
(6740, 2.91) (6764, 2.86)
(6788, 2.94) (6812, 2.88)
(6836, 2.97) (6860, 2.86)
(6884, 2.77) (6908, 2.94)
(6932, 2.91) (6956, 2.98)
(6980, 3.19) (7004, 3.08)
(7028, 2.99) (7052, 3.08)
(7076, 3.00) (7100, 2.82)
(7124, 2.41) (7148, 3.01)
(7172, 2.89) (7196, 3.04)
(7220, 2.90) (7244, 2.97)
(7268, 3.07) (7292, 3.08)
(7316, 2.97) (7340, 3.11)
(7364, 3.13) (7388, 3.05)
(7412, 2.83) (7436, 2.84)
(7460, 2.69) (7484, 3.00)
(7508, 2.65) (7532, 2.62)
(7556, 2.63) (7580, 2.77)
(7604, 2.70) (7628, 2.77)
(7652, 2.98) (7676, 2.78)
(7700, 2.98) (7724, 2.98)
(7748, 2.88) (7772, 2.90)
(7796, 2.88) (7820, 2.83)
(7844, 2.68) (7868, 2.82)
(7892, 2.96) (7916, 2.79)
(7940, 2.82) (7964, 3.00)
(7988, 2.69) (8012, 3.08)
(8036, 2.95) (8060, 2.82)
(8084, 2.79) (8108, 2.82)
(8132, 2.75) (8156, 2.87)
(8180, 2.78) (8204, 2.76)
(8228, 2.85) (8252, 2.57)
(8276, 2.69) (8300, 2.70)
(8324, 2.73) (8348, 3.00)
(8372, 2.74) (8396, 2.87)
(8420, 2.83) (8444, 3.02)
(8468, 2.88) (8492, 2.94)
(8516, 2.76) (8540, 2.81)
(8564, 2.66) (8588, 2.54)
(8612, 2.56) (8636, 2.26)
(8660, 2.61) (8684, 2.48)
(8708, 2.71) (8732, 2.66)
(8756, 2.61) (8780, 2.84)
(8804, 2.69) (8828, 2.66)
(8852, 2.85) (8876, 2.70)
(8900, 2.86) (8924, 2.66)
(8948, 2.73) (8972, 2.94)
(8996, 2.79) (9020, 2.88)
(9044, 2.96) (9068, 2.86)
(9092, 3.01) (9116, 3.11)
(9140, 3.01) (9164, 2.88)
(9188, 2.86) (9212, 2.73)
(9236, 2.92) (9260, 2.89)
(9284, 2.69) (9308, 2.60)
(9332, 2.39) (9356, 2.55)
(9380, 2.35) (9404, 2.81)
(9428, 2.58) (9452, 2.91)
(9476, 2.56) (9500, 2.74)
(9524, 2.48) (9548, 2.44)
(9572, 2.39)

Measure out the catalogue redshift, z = 0.21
